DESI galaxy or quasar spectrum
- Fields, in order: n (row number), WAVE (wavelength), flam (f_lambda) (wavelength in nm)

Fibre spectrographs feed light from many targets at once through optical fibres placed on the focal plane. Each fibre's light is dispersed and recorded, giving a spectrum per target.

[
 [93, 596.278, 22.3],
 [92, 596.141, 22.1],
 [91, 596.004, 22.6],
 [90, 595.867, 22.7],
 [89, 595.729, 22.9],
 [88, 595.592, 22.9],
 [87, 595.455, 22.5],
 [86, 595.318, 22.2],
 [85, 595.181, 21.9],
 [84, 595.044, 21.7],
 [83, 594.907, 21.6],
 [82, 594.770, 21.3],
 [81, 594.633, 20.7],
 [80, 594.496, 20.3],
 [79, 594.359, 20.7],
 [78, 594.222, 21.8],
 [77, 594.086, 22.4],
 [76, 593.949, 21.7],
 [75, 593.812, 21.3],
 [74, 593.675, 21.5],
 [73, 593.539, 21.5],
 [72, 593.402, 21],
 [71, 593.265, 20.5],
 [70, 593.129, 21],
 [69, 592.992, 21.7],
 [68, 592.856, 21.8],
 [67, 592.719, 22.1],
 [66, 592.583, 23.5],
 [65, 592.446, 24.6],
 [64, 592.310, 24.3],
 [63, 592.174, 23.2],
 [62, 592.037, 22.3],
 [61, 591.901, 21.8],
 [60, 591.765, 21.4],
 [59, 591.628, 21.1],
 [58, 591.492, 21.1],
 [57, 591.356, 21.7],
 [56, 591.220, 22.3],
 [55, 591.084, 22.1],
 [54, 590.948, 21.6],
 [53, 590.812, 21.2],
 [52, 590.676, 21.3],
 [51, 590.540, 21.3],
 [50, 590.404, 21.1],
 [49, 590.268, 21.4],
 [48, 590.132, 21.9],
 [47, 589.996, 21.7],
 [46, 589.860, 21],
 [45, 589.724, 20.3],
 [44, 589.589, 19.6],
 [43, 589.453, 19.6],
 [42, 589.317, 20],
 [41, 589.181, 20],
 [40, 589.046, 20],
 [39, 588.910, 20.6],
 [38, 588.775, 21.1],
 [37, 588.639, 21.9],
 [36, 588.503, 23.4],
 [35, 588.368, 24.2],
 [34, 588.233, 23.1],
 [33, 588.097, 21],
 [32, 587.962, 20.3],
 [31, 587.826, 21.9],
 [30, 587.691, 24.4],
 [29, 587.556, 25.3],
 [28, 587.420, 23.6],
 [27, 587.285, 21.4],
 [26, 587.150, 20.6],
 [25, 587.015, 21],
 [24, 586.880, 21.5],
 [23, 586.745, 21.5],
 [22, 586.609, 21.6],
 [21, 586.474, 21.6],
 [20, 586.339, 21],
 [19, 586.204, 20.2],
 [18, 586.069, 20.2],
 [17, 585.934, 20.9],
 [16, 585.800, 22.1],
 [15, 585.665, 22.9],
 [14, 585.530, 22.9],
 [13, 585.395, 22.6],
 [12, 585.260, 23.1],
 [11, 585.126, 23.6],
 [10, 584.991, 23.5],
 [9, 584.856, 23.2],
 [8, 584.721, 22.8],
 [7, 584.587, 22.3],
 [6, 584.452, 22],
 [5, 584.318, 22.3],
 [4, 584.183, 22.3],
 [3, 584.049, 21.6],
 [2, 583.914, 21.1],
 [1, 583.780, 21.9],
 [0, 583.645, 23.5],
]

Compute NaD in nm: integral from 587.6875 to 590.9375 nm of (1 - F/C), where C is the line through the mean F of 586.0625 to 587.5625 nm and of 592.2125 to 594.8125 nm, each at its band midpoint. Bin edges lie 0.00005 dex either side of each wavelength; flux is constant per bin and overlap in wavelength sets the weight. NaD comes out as 0.050 nm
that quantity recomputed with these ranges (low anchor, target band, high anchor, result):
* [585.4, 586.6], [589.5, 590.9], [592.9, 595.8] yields 0.03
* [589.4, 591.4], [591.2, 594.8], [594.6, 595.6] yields -0.04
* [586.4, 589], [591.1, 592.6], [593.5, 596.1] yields -0.04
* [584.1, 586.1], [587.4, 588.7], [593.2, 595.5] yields -0.04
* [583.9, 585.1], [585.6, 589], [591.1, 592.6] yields 0.08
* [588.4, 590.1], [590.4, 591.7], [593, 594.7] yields -0.03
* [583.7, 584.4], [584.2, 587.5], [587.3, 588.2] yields 0.03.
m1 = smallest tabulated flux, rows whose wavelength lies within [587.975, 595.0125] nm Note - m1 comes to 19.6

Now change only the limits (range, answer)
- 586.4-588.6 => 20.3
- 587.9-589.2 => 20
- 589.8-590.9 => 21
